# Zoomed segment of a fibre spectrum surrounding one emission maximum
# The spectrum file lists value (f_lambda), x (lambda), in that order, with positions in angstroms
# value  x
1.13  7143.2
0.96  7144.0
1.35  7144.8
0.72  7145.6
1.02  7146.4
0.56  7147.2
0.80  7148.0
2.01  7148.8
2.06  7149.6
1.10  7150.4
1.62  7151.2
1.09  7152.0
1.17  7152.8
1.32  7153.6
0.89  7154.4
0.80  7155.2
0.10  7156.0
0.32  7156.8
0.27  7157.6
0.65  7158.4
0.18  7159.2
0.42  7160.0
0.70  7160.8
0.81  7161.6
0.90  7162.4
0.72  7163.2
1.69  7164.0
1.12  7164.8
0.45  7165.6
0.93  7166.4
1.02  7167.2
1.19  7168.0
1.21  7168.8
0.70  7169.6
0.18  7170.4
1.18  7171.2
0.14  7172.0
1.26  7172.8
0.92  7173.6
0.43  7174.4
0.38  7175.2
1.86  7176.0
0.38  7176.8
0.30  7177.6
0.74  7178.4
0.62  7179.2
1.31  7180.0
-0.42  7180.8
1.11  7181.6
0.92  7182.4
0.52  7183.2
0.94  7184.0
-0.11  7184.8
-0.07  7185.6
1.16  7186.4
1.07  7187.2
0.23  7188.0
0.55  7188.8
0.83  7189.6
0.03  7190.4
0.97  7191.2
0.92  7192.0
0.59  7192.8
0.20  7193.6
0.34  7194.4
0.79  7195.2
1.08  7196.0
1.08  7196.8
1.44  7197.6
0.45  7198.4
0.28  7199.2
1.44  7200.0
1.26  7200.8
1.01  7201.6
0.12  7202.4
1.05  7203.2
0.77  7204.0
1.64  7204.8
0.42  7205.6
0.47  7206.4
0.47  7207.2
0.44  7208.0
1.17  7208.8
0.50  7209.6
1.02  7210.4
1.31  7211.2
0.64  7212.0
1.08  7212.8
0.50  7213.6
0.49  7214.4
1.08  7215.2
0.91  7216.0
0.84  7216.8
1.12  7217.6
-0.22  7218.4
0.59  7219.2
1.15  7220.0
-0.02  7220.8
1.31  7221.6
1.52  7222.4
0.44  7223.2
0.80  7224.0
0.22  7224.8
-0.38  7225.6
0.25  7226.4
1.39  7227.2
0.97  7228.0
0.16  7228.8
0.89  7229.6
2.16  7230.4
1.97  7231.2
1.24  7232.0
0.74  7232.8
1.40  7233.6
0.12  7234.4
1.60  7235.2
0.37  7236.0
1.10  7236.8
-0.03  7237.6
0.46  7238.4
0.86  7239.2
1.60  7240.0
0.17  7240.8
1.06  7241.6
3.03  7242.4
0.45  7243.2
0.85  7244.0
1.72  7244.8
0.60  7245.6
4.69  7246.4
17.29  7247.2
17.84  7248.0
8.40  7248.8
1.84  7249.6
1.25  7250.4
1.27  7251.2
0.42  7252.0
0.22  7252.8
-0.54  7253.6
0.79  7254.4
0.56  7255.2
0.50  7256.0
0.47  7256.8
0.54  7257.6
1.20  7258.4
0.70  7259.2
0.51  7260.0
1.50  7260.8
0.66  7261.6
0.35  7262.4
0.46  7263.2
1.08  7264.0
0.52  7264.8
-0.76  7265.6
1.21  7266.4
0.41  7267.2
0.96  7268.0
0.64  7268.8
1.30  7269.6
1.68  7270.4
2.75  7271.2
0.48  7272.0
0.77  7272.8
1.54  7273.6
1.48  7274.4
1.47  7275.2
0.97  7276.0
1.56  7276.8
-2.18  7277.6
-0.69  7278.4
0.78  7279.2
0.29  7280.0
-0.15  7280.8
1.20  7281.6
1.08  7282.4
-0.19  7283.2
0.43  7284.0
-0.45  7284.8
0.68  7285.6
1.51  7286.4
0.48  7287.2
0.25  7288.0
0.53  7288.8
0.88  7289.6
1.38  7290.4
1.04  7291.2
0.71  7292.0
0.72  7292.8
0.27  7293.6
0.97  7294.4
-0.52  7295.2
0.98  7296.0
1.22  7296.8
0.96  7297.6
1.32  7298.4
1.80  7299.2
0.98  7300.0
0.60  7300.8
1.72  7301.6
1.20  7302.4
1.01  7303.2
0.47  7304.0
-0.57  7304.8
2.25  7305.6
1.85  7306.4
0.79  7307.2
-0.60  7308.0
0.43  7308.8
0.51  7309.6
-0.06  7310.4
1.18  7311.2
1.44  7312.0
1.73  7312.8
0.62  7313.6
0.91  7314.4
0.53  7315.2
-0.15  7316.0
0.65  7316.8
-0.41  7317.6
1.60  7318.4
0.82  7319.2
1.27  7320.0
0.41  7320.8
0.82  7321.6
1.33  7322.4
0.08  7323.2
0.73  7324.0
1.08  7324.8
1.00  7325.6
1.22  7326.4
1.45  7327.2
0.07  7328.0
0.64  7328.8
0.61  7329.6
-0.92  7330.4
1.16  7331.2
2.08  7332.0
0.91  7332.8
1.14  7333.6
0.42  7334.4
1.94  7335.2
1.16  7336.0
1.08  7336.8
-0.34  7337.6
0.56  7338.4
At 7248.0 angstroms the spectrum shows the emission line Halpha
